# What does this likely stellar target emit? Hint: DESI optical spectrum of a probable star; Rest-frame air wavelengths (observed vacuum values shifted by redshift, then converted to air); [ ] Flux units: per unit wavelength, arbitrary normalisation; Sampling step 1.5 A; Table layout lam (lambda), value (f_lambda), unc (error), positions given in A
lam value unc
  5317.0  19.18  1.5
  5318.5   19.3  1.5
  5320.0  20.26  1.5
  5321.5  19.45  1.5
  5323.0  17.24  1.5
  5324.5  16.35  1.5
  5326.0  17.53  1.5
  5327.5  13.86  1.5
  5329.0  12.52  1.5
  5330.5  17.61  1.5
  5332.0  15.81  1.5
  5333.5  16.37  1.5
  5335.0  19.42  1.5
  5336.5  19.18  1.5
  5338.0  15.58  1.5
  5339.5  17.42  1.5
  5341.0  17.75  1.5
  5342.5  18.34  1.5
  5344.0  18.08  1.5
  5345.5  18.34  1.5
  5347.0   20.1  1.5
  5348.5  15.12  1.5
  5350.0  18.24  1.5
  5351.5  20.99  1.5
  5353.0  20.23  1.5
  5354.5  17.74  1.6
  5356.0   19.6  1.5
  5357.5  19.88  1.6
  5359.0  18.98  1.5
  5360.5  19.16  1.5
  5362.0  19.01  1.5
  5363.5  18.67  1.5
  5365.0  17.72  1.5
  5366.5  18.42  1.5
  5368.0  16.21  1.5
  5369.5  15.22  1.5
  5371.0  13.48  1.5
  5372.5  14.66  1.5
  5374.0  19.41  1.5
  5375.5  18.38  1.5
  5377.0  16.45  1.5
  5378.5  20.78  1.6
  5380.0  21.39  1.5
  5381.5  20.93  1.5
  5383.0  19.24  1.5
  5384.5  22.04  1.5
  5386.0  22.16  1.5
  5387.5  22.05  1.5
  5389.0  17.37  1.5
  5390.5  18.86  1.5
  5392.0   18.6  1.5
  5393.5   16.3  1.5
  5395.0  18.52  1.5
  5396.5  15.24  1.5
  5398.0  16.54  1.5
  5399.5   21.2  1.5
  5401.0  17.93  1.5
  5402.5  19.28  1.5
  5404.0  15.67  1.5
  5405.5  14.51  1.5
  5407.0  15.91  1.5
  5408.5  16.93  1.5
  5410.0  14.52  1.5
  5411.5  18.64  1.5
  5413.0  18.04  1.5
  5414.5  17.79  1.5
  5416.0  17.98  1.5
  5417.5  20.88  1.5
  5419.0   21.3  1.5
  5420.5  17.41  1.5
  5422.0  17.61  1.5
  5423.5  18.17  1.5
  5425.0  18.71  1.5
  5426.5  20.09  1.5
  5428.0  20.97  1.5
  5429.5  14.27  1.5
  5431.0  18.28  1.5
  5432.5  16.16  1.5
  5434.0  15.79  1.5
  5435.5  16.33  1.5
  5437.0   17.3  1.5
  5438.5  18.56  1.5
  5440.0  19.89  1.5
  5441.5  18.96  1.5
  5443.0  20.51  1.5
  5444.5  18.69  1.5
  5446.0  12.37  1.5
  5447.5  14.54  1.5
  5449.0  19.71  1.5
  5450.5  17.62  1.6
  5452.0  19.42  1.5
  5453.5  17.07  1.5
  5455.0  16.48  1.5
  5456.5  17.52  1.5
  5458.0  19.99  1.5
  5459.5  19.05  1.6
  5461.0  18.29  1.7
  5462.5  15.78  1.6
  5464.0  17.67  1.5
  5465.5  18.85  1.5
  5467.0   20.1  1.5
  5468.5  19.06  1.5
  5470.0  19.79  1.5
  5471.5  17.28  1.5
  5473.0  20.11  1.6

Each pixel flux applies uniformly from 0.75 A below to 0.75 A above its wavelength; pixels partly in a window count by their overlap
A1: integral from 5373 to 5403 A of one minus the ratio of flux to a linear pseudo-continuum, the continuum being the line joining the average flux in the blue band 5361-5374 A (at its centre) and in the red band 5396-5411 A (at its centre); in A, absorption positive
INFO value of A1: -4.0 A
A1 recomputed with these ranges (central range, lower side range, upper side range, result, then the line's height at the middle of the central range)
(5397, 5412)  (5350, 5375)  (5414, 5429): 1.4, 18.8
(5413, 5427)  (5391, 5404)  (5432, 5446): -0.8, 17.8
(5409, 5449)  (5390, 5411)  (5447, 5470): -0.5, 17.6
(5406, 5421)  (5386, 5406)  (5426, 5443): 0.1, 18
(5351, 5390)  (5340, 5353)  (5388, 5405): -1.5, 18.1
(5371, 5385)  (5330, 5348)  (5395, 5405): -1.0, 17.7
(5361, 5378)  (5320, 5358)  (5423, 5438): 0.5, 17.7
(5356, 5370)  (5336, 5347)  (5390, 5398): -0.4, 17.7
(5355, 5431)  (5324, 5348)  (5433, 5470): -3.2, 17.5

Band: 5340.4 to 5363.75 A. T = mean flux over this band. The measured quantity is 18.8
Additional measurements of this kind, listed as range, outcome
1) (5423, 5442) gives 17.9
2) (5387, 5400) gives 18.2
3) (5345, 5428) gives 18.4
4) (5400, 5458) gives 17.7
